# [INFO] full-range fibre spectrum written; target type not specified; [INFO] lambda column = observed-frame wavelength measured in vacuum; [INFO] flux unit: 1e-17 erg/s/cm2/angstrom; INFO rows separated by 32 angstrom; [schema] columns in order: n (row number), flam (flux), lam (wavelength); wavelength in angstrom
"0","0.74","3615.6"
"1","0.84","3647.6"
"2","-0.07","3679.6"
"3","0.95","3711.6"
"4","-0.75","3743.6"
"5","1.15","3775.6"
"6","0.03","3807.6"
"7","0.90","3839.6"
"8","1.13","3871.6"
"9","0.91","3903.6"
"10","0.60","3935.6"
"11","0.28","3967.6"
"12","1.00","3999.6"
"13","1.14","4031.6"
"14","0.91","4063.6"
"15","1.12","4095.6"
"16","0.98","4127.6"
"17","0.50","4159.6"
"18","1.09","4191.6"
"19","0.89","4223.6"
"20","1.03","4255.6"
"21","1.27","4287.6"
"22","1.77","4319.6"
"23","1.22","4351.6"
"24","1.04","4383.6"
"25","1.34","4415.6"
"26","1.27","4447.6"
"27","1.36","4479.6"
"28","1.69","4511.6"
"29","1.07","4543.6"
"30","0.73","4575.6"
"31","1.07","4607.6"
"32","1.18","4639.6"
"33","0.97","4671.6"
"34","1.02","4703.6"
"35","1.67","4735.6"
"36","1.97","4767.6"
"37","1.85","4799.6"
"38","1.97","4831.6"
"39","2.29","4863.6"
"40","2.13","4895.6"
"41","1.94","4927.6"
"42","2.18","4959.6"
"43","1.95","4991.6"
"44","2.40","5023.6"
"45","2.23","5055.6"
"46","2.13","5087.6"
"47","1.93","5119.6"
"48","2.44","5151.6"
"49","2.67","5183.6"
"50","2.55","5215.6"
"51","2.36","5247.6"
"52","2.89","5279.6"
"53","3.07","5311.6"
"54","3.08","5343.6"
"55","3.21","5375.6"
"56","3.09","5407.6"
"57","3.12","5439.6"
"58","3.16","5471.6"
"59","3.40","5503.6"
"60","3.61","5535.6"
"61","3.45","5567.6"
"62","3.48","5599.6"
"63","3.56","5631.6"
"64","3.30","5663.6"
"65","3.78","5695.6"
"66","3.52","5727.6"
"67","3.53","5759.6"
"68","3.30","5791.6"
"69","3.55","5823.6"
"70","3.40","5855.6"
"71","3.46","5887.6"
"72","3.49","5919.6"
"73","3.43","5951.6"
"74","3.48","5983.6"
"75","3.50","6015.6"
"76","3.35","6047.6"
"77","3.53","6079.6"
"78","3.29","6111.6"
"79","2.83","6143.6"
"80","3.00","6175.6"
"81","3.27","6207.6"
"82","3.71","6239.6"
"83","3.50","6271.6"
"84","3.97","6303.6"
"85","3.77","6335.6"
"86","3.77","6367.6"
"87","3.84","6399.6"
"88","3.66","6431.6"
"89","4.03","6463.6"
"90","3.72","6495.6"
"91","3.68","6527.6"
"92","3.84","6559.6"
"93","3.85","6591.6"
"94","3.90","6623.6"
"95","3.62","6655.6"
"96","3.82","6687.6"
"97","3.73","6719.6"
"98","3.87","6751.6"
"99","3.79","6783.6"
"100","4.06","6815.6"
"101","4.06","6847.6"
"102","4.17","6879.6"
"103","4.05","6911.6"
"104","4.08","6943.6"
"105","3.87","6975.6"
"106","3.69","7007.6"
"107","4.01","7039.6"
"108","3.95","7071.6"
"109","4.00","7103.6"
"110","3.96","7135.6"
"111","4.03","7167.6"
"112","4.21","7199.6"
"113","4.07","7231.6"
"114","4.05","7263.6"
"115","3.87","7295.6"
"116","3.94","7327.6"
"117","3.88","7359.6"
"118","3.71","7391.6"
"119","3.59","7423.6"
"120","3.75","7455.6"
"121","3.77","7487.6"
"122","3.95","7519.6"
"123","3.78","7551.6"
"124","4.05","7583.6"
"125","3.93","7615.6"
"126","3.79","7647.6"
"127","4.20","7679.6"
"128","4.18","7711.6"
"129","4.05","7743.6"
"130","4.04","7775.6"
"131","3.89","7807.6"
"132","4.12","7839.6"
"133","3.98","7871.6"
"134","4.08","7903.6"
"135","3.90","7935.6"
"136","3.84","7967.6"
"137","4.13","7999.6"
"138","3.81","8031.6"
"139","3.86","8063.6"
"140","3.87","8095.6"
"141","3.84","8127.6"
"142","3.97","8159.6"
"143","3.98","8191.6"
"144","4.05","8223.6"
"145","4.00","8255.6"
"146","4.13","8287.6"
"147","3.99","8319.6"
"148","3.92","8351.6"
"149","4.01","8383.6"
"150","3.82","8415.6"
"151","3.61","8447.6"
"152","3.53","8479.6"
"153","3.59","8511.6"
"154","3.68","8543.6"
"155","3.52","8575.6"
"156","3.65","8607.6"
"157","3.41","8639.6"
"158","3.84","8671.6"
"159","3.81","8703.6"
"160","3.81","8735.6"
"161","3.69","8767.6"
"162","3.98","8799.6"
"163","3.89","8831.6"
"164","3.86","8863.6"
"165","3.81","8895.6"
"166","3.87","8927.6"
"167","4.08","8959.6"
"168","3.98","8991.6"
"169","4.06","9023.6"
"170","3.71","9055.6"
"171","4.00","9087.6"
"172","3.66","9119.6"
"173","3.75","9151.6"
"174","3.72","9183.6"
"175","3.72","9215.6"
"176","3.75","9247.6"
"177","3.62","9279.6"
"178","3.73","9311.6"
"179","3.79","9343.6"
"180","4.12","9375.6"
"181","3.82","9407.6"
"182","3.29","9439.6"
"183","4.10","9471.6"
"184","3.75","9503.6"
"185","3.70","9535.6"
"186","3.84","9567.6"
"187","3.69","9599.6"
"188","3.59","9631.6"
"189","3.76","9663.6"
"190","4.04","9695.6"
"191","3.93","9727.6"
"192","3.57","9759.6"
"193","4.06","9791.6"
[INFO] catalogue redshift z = 0.190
